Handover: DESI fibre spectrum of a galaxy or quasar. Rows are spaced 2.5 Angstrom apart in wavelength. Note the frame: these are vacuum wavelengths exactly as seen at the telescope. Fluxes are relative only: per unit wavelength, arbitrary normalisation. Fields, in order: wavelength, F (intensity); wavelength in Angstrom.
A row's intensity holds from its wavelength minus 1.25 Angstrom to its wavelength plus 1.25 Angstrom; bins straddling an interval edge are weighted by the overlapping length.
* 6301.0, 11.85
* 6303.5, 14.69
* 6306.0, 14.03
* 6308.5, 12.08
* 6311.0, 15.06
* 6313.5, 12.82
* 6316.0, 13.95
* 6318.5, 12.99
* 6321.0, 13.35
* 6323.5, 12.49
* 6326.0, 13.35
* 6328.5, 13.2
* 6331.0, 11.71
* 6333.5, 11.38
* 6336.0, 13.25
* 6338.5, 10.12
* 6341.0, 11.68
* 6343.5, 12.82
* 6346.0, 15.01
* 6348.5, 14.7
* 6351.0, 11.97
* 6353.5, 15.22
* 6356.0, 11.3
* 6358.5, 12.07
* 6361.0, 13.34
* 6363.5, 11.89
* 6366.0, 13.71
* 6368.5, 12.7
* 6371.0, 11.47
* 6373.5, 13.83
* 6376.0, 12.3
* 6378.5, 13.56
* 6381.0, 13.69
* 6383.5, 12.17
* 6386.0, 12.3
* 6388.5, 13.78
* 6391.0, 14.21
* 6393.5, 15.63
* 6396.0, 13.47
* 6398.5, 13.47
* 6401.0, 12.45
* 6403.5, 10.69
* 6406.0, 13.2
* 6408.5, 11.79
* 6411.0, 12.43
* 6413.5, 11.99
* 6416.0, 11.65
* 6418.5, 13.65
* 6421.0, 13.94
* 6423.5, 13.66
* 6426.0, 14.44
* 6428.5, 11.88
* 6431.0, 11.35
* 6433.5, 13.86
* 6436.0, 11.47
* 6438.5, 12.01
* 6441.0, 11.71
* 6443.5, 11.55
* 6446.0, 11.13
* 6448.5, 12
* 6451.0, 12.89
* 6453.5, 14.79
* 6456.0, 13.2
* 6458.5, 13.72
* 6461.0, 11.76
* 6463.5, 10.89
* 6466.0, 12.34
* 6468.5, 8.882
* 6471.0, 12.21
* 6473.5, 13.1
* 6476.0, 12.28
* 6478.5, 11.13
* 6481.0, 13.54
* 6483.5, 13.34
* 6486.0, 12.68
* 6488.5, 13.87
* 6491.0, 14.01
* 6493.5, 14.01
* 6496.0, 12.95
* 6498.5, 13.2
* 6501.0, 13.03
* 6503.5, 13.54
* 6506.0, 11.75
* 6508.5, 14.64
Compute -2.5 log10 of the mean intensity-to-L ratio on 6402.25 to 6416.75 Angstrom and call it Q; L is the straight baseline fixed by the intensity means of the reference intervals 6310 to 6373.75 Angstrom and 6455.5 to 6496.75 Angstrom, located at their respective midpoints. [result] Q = 0.07 mag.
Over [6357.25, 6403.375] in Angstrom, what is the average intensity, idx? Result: 13.1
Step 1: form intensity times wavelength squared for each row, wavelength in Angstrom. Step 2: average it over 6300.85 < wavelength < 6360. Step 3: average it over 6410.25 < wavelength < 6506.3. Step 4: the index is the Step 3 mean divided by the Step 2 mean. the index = 1.01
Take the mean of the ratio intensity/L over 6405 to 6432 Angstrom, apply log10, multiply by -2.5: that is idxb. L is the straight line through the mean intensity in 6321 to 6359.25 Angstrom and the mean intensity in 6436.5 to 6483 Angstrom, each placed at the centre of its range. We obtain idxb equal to -0.03 mag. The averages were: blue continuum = 12.7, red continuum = 12.2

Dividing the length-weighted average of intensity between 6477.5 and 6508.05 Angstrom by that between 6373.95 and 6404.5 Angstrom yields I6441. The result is 1.00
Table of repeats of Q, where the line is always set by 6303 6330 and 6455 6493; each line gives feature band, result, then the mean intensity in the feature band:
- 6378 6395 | -0.05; 13.6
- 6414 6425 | -0.03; 13.2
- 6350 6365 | 0.04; 12.7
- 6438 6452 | 0.07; 11.9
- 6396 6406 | 0.04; 12.5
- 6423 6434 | -0.02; 12.9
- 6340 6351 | -0.01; 13.4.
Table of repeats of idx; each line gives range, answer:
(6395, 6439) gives 12.6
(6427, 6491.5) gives 12.4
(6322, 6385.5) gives 12.8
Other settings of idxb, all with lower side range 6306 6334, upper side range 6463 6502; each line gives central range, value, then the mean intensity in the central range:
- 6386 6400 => -0.09 mag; 13.9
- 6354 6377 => 0.03 mag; 12.6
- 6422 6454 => 0.02 mag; 12.5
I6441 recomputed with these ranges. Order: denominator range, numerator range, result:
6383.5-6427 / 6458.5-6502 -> 0.96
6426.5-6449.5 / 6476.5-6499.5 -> 1.10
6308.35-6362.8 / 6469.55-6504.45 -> 1.01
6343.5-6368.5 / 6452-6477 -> 0.93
